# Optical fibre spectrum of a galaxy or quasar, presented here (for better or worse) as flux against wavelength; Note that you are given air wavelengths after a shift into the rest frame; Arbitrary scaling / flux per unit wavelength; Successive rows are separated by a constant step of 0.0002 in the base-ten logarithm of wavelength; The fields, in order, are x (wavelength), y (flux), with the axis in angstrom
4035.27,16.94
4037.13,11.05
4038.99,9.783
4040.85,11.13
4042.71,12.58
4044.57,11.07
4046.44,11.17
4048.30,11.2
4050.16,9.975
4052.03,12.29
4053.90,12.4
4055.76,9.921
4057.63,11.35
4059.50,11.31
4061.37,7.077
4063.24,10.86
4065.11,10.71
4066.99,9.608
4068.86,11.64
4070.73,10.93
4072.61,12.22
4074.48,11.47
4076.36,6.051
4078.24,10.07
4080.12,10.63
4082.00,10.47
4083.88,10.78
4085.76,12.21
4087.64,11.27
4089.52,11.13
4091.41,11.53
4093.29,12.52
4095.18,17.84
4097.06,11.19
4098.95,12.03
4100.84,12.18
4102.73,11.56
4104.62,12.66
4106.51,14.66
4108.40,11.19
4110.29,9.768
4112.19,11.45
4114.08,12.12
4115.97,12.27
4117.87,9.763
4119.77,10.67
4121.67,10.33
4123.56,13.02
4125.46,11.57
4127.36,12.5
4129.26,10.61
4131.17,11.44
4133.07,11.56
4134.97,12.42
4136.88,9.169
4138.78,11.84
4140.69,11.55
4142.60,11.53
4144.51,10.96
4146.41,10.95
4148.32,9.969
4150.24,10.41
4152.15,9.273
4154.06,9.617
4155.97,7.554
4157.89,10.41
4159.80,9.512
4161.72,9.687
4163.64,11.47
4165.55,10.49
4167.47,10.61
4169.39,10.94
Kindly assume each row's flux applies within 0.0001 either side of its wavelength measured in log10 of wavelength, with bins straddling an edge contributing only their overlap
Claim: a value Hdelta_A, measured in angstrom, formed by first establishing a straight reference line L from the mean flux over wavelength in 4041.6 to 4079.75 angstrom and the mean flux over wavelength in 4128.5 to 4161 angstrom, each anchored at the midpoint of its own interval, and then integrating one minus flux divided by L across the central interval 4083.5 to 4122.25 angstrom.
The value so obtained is -4.7 angstrom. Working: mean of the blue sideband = 10.7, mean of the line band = 11.9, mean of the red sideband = 10.5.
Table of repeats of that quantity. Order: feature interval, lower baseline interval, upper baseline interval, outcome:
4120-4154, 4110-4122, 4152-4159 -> -3.4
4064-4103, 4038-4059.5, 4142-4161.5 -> -2.1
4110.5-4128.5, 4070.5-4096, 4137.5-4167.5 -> -1.0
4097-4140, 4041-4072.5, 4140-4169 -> -4.3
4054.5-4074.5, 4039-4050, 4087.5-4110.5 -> 1.7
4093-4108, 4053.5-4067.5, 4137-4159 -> -3.9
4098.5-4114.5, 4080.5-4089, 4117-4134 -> -1.0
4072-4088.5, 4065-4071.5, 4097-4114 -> 0.8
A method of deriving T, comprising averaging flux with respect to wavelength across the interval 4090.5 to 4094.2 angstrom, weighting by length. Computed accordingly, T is 12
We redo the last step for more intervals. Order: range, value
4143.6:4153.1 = 10.3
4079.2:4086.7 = 11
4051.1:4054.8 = 12.3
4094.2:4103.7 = 13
